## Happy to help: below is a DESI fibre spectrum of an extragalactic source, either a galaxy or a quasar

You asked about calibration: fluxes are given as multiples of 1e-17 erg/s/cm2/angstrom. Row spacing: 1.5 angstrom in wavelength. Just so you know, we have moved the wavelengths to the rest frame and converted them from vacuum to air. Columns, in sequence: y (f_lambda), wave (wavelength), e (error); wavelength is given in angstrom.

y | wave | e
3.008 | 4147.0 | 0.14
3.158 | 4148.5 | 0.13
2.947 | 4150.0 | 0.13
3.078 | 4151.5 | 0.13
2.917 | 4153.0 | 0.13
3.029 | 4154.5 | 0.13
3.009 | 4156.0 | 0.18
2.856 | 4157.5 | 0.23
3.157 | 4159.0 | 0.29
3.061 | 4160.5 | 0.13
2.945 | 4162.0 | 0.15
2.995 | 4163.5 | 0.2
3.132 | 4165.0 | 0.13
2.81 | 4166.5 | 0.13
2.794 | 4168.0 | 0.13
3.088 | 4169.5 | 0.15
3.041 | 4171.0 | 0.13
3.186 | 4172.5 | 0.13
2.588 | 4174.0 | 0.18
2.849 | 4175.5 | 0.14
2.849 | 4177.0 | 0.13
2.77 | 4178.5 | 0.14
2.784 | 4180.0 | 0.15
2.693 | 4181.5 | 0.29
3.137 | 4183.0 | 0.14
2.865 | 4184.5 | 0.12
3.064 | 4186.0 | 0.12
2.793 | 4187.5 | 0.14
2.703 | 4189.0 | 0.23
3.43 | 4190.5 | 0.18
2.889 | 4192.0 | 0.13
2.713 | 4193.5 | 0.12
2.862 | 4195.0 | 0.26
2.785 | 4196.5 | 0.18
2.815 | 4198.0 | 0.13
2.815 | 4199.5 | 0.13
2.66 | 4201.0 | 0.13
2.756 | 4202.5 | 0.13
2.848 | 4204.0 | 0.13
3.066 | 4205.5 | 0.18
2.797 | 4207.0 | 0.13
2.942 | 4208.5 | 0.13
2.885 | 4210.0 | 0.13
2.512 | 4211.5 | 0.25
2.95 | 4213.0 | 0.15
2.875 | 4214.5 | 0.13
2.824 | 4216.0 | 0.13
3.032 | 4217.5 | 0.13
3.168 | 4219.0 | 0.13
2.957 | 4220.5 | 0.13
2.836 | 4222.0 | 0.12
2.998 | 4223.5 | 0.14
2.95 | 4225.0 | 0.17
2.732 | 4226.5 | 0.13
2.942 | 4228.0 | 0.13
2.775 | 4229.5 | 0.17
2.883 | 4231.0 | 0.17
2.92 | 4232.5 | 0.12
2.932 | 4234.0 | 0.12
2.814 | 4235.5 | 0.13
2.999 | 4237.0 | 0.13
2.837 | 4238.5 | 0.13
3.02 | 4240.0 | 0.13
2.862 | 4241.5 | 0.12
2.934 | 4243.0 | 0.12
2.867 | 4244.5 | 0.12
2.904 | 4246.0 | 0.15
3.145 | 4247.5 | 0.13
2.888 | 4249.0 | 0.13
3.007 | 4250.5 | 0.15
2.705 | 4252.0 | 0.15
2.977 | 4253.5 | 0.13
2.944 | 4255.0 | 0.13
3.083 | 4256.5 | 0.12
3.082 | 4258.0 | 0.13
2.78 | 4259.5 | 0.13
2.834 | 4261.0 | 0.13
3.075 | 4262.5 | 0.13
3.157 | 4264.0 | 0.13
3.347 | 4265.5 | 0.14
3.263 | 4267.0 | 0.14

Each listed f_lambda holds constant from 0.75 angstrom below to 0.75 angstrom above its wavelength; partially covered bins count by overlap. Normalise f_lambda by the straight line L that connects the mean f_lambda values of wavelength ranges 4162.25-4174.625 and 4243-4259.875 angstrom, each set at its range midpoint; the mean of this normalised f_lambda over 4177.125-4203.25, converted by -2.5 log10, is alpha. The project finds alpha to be 0.037 mag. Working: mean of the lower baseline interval 2.96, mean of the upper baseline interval 2.95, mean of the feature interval 2.85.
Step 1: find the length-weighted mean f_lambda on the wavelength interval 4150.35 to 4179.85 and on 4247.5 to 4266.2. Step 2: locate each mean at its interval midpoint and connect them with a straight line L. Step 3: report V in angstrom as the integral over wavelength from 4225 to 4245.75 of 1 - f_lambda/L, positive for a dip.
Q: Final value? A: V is 0.7 angstrom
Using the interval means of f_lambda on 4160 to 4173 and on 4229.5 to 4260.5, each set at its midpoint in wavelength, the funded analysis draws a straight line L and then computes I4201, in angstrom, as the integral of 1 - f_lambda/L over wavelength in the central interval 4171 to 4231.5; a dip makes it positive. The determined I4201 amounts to 1.9 angstrom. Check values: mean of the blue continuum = 3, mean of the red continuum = 2.92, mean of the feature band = 2.88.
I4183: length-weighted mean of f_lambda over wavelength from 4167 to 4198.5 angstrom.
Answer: 2.89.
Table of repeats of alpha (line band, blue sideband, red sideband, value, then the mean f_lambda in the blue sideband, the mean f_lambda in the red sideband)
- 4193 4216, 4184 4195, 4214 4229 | 0.04 mag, 2.92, 2.93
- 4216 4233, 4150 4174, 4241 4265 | 0.02 mag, 2.99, 2.96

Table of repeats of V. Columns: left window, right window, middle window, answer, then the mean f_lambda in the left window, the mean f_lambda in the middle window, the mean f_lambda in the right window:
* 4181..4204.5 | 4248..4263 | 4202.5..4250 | 0.01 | 2.87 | 2.9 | 2.94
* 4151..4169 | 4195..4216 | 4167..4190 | 0.26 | 2.98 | 2.89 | 2.82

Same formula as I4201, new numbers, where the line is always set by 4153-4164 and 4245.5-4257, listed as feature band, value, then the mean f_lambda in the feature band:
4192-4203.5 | 0.8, 2.78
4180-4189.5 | 0.4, 2.87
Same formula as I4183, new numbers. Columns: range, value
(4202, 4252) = 2.9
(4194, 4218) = 2.84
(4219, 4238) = 2.9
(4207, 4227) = 2.9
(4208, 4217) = 2.83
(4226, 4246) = 2.89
